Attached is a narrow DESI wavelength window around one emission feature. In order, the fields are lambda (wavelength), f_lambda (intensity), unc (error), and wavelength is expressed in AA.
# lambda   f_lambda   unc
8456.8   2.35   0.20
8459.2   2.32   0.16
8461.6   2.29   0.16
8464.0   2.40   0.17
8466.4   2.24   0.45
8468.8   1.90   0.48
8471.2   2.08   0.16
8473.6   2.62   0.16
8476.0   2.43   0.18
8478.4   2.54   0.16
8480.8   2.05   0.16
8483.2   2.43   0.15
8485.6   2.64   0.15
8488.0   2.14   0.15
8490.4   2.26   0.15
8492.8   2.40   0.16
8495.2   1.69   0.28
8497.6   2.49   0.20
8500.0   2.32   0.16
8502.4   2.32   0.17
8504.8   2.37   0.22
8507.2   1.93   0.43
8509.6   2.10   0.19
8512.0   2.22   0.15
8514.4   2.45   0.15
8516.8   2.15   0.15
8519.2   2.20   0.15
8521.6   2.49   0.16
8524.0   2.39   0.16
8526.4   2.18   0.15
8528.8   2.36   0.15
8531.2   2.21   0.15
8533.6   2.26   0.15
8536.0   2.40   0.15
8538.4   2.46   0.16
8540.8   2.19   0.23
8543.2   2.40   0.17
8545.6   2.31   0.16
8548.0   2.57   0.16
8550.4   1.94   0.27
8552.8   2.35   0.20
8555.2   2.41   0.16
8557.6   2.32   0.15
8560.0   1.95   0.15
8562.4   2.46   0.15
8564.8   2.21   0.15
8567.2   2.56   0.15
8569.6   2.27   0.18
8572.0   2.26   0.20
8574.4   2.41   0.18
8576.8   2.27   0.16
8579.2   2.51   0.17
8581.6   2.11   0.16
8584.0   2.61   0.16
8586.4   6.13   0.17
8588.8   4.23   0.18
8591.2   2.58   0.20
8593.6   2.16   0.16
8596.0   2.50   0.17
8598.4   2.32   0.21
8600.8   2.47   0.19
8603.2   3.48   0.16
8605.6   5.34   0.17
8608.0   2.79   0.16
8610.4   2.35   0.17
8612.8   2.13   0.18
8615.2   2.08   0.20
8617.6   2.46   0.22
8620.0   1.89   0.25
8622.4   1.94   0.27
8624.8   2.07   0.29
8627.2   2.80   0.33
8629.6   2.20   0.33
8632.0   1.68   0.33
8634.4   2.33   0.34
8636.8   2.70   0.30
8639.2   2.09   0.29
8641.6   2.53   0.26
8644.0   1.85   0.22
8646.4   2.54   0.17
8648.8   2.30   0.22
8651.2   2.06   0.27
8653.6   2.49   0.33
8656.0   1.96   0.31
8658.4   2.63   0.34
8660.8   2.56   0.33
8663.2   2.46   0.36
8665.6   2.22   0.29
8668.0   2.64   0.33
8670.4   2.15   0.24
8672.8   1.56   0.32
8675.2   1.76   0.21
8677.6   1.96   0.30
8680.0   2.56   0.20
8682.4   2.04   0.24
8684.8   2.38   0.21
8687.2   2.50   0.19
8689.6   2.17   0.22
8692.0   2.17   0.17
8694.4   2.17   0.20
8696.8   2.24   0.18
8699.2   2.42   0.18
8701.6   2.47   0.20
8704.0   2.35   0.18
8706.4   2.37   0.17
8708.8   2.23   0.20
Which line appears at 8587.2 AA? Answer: [S II]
